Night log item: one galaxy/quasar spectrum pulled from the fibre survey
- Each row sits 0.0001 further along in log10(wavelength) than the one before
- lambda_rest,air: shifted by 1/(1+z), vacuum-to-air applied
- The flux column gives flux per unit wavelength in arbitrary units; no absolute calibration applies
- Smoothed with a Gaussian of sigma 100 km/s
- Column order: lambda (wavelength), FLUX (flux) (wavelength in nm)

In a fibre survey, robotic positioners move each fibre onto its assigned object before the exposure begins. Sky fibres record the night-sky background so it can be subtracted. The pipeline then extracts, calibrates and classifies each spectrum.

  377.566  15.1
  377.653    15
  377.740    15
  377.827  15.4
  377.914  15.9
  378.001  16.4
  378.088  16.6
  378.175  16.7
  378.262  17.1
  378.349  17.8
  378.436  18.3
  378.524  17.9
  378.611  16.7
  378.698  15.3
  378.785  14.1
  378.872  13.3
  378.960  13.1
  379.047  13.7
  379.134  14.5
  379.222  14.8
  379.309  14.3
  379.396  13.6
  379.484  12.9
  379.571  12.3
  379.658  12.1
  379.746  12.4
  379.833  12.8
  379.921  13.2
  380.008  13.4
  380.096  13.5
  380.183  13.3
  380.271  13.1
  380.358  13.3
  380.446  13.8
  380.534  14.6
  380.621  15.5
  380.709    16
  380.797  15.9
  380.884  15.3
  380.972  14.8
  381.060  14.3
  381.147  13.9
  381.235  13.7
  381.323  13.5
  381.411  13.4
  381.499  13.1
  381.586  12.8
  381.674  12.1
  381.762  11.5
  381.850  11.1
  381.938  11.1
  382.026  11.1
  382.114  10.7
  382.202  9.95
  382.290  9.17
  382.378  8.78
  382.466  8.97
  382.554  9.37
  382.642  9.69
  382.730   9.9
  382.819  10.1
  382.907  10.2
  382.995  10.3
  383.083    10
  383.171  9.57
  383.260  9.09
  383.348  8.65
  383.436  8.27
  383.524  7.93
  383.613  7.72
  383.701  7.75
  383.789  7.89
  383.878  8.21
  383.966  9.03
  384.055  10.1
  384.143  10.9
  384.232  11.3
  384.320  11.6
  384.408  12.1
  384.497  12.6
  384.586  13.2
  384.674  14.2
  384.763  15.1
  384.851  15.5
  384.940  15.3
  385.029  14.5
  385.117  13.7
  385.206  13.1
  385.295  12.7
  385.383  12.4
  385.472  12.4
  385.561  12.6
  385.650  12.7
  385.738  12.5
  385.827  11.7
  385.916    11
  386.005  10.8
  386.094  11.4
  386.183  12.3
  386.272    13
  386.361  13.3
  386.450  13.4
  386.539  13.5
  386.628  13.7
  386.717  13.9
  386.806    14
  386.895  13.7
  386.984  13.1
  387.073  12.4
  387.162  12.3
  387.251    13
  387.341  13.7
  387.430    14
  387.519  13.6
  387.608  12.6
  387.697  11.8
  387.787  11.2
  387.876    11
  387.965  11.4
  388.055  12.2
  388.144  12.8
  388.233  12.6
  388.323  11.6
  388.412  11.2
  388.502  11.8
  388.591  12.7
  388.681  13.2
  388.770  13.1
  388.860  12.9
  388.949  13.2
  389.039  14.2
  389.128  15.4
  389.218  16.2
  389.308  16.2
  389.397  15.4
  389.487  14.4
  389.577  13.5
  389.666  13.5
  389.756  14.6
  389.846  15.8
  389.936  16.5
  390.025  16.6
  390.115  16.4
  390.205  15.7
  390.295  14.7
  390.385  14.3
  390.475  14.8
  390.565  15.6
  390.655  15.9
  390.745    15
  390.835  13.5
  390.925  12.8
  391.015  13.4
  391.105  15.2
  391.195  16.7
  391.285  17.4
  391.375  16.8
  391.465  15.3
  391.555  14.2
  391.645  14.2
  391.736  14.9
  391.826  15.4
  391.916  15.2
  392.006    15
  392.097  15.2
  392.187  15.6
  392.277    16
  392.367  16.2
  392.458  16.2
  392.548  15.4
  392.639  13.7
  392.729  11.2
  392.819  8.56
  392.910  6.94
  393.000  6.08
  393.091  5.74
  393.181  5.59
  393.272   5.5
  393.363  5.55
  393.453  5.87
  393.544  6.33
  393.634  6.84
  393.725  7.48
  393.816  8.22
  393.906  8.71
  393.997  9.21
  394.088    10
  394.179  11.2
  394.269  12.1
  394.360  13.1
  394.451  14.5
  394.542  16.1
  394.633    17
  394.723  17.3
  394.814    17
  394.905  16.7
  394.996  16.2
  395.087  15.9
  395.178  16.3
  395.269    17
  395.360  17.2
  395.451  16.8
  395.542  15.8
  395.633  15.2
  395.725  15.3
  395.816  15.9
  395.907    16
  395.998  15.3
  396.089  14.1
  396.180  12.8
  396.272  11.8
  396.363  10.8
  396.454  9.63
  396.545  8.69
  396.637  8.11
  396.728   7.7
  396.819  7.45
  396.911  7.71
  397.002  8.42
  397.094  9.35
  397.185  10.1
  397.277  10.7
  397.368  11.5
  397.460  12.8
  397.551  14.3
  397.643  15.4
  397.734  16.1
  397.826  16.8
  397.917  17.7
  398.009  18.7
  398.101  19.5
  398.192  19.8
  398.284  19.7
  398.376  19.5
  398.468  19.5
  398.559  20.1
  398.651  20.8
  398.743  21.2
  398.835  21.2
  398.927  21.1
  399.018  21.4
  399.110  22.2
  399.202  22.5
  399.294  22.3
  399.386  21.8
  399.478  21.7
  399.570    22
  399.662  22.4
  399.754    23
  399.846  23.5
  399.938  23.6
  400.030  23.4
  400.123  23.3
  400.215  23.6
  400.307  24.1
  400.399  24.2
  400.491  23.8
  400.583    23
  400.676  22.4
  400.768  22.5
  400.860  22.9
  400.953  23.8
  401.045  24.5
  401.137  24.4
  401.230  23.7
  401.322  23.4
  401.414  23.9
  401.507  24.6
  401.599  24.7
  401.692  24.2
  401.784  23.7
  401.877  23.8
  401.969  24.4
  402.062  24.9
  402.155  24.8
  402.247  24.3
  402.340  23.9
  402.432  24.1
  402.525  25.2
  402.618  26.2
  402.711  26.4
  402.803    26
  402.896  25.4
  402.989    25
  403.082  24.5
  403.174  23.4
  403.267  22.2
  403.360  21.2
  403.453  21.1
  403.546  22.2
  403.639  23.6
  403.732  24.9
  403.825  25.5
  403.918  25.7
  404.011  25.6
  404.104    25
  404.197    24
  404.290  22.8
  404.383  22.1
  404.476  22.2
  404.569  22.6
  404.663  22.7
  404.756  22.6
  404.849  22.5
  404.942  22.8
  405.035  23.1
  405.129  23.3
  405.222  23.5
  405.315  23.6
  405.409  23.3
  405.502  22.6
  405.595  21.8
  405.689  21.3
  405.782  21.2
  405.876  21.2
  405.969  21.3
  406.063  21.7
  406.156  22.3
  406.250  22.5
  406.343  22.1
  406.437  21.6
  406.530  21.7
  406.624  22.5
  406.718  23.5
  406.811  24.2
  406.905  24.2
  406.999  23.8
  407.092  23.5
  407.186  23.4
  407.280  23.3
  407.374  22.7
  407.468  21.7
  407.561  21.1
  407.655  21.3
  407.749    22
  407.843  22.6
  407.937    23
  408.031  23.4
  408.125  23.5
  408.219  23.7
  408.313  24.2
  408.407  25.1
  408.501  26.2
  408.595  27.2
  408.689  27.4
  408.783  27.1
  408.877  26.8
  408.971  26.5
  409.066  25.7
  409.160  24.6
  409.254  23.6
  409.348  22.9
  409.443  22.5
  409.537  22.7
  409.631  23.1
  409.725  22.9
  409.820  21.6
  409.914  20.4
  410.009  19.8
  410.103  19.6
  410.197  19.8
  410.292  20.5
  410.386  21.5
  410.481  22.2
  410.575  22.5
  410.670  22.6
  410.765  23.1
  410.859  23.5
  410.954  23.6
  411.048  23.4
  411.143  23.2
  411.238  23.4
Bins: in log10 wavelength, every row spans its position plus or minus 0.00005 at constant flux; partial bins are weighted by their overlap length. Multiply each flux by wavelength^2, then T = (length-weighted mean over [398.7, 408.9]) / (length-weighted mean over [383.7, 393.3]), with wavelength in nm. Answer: 1.9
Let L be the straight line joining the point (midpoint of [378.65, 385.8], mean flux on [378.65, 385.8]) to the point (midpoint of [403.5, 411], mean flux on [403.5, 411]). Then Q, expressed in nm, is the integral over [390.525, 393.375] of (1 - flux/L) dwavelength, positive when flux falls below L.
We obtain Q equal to 0.55 nm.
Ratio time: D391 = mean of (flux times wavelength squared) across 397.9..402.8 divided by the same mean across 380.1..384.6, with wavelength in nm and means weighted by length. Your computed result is 2.2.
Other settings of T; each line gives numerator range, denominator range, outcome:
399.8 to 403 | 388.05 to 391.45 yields 1.77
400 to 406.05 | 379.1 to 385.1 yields 2.19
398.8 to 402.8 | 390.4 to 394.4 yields 2.03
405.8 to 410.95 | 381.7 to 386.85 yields 2.29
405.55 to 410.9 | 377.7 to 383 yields 1.97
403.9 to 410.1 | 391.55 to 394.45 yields 2.27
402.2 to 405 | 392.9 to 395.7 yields 2.11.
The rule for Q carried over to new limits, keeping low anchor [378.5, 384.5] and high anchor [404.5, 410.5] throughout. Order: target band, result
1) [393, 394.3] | 0.72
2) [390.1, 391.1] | 0.07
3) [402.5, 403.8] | -0.18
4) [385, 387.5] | 0.20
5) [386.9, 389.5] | 0.31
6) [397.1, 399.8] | 0.07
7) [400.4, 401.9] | -0.25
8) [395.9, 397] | 0.46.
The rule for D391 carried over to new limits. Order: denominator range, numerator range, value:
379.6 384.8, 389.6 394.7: 1.16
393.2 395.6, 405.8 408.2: 1.93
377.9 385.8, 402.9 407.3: 2.05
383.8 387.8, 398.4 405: 2.01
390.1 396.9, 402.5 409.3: 1.93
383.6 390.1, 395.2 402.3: 1.56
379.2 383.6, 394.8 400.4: 1.54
